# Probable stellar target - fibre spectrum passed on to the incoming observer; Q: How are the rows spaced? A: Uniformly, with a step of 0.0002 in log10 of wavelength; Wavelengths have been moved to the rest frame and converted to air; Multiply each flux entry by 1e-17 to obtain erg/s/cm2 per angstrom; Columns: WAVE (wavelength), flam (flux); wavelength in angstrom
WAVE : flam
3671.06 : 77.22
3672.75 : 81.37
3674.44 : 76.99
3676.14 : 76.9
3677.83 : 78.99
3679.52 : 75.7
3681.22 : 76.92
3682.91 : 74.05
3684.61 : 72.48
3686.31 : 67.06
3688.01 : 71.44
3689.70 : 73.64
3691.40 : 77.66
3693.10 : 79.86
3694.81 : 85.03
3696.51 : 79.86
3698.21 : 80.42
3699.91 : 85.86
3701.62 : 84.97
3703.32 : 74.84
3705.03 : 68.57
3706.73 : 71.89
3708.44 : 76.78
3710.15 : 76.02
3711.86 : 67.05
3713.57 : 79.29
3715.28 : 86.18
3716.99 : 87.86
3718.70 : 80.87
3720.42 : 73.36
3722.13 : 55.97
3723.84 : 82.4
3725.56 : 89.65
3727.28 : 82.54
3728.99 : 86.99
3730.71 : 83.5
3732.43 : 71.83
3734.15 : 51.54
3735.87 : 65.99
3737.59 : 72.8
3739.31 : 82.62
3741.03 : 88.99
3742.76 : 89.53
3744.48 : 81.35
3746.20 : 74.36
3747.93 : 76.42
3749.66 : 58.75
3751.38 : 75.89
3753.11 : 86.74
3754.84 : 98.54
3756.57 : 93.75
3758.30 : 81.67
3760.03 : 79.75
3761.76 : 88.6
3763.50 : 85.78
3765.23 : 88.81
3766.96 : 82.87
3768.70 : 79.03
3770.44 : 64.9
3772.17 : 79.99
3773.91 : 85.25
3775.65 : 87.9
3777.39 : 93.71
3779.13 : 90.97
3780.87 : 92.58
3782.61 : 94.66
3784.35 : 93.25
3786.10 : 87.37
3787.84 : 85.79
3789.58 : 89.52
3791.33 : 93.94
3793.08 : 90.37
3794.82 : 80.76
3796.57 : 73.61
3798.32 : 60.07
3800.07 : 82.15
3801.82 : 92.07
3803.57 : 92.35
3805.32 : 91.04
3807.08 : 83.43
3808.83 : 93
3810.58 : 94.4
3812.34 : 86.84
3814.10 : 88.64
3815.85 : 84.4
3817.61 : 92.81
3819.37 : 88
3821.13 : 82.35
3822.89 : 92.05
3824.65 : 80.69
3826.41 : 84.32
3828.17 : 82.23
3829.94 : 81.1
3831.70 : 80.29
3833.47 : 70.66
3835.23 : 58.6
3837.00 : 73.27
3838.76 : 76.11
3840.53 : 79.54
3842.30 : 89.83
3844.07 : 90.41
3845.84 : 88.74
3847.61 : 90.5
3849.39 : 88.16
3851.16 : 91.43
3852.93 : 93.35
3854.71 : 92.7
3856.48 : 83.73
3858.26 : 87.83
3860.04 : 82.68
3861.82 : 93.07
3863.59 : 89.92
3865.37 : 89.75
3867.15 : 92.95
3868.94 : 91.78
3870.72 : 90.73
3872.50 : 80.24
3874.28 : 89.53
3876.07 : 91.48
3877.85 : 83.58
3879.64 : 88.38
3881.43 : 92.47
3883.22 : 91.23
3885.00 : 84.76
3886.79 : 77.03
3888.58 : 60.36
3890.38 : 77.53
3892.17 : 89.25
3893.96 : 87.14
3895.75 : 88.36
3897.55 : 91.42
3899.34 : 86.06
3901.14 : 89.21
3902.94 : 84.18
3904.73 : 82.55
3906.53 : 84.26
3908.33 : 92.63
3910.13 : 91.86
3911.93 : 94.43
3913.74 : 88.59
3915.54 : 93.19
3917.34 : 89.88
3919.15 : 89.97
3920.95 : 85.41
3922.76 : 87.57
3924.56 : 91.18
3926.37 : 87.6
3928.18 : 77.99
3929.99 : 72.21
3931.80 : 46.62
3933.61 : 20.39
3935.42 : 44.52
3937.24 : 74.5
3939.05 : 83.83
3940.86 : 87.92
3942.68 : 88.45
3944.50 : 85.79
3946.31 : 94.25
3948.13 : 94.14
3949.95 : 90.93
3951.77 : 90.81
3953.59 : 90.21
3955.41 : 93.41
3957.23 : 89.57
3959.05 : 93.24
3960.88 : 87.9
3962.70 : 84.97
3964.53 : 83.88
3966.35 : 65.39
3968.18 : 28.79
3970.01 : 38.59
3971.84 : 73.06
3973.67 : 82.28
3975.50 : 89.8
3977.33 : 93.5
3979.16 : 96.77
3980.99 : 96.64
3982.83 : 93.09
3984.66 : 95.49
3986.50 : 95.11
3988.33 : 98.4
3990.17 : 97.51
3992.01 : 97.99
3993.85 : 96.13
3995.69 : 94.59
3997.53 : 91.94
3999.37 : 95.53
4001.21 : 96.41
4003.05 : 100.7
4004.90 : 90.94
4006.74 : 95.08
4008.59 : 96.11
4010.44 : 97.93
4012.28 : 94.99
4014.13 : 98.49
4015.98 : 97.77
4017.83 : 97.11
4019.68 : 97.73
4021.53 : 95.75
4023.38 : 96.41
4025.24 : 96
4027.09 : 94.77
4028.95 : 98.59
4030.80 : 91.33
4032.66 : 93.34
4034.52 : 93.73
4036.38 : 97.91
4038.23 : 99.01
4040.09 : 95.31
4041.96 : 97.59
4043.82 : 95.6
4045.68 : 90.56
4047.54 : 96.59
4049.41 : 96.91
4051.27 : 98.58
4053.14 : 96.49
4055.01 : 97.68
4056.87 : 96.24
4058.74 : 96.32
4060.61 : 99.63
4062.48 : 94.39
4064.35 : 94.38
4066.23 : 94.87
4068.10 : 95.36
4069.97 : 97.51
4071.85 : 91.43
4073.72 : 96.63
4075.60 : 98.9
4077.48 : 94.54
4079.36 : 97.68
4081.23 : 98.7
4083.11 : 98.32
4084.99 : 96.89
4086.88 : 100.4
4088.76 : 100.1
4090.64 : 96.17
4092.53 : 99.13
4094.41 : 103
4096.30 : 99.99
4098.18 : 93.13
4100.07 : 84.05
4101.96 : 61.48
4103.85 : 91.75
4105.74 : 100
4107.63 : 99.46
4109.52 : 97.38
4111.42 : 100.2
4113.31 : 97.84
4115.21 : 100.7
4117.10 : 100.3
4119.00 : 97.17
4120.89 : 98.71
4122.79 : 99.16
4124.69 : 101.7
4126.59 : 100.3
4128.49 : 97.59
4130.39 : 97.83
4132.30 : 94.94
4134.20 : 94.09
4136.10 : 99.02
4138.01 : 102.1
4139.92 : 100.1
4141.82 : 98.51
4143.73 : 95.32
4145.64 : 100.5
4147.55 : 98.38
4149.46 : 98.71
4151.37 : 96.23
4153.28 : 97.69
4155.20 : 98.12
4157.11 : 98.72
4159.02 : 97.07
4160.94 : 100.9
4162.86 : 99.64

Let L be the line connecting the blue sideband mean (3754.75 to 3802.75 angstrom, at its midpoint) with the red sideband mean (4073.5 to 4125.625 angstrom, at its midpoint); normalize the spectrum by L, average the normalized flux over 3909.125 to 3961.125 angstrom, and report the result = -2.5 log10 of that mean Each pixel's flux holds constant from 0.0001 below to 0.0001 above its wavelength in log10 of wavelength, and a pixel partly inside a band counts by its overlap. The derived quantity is 0.10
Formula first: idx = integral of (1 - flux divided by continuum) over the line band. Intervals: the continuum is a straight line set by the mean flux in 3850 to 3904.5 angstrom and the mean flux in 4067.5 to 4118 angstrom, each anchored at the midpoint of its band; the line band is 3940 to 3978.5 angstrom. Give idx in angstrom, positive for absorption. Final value 3.4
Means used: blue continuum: 87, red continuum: 96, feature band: 82.3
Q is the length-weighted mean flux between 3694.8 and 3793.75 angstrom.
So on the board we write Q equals 81.5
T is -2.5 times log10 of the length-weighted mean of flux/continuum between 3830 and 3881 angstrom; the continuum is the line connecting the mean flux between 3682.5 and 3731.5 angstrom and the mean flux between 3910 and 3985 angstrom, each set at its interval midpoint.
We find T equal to -0.07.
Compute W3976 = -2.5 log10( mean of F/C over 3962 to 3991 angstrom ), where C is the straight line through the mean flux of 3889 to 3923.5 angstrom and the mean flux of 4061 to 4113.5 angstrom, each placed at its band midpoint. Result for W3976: 0.110 mag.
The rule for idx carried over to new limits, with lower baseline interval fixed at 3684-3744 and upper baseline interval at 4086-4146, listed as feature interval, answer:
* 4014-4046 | -1.1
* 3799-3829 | -1.9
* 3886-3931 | 0.7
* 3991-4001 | -0.5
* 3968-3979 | 2.2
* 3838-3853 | -0.6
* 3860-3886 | -1.2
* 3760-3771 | -0.3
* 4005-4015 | -0.5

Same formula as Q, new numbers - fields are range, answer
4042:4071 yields 96.1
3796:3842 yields 82.6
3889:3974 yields 81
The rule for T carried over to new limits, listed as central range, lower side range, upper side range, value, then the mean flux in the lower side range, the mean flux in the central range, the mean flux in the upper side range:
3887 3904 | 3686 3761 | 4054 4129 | 0.04 mag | 78.3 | 83.5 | 96.5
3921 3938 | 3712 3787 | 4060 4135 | 0.30 mag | 81.6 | 67.8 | 96.4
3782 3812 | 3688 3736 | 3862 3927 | -0.06 mag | 77.2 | 86.9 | 87.5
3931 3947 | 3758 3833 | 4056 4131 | 0.29 mag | 85.6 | 69.4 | 96.5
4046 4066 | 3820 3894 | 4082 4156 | -0.03 mag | 84.8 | 96.4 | 97.1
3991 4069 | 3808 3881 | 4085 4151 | -0.03 mag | 86.1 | 96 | 97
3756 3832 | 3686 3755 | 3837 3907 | -0.05 mag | 77.6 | 85.9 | 86.6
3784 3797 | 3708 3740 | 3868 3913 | -0.09 mag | 76.4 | 87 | 86.4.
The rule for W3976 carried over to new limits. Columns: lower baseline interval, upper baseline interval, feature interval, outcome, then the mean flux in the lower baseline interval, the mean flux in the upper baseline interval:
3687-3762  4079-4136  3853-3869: -0.055 mag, 78.6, 96.6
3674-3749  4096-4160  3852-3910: -0.023 mag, 77.2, 96.7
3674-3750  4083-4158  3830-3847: 0.057 mag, 76.9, 97.1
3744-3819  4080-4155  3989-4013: -0.033 mag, 85.1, 97.1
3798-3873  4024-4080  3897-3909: 0.024 mag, 85.8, 95.9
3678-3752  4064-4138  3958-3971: 0.279 mag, 76.7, 96.5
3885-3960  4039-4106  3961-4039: -0.013 mag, 83.2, 95.4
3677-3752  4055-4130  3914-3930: 0.007 mag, 76.8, 96.5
